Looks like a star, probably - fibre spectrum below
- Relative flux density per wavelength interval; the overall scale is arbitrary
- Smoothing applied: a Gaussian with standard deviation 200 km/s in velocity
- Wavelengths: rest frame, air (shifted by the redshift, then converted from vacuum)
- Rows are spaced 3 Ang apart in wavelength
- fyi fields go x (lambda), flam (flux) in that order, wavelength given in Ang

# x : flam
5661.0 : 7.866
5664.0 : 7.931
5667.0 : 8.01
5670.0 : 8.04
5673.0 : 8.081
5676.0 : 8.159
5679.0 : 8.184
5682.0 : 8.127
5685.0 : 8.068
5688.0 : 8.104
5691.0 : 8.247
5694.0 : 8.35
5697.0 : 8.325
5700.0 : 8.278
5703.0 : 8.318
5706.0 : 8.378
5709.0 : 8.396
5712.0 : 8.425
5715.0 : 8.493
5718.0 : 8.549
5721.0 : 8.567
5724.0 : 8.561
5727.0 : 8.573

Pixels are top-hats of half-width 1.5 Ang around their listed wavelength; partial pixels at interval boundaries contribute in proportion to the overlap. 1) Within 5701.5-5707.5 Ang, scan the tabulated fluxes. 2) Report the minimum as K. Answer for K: 8.318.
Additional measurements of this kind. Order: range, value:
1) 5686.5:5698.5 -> 8.104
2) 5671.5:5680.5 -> 8.081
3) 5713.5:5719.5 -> 8.493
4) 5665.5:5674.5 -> 8.01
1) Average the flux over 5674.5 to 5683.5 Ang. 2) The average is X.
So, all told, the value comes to 8.16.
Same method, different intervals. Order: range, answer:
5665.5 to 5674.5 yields 8.04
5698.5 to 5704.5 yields 8.3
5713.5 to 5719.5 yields 8.52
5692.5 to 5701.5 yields 8.32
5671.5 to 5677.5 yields 8.12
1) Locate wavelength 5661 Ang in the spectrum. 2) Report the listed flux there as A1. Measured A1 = 7.866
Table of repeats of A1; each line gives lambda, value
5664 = 7.931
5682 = 8.127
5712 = 8.425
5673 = 8.081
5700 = 8.278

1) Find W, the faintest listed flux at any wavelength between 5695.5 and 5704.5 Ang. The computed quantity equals 8.278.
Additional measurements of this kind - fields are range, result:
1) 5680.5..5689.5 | 8.068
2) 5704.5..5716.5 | 8.378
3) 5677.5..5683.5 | 8.127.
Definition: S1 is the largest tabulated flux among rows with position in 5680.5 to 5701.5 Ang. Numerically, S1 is 8.35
